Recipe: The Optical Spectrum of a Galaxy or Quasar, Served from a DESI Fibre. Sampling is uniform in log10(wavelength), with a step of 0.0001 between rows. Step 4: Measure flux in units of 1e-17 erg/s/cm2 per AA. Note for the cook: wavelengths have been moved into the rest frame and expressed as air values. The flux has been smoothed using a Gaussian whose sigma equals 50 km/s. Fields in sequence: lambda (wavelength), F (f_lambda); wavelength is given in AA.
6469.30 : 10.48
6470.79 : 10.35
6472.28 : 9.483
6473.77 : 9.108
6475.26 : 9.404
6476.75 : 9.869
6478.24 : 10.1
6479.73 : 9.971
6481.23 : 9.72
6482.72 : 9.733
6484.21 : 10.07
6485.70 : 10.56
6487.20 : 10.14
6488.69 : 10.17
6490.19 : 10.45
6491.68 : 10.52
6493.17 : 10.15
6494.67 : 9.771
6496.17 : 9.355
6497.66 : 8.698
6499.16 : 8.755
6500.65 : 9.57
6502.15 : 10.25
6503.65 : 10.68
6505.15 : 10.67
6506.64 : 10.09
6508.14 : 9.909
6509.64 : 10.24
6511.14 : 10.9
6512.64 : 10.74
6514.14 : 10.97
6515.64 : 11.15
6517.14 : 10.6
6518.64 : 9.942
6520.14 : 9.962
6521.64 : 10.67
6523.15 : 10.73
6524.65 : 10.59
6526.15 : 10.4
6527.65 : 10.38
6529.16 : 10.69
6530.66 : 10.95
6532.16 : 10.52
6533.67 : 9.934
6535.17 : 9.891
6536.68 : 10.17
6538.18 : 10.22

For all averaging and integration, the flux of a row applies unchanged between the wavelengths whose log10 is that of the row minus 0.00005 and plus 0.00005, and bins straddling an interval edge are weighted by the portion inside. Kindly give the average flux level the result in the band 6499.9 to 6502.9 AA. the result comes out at 9.91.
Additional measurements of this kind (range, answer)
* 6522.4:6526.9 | 10.6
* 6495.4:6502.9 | 9.33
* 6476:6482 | 9.91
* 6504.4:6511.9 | 10.4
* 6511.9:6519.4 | 10.7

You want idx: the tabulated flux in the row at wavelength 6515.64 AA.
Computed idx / 11.15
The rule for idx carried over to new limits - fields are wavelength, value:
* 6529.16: 10.69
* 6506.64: 10.09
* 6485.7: 10.56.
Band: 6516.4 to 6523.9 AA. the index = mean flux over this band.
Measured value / 10.4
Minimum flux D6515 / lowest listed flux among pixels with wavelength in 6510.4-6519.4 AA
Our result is 9.942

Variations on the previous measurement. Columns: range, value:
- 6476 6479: 9.869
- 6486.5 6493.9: 10.14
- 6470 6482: 9.108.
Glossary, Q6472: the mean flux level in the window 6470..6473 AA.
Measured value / 9.93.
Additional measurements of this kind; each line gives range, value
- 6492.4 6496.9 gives 9.76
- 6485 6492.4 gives 10.4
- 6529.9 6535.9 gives 10.3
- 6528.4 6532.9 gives 10.7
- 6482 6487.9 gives 10.1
